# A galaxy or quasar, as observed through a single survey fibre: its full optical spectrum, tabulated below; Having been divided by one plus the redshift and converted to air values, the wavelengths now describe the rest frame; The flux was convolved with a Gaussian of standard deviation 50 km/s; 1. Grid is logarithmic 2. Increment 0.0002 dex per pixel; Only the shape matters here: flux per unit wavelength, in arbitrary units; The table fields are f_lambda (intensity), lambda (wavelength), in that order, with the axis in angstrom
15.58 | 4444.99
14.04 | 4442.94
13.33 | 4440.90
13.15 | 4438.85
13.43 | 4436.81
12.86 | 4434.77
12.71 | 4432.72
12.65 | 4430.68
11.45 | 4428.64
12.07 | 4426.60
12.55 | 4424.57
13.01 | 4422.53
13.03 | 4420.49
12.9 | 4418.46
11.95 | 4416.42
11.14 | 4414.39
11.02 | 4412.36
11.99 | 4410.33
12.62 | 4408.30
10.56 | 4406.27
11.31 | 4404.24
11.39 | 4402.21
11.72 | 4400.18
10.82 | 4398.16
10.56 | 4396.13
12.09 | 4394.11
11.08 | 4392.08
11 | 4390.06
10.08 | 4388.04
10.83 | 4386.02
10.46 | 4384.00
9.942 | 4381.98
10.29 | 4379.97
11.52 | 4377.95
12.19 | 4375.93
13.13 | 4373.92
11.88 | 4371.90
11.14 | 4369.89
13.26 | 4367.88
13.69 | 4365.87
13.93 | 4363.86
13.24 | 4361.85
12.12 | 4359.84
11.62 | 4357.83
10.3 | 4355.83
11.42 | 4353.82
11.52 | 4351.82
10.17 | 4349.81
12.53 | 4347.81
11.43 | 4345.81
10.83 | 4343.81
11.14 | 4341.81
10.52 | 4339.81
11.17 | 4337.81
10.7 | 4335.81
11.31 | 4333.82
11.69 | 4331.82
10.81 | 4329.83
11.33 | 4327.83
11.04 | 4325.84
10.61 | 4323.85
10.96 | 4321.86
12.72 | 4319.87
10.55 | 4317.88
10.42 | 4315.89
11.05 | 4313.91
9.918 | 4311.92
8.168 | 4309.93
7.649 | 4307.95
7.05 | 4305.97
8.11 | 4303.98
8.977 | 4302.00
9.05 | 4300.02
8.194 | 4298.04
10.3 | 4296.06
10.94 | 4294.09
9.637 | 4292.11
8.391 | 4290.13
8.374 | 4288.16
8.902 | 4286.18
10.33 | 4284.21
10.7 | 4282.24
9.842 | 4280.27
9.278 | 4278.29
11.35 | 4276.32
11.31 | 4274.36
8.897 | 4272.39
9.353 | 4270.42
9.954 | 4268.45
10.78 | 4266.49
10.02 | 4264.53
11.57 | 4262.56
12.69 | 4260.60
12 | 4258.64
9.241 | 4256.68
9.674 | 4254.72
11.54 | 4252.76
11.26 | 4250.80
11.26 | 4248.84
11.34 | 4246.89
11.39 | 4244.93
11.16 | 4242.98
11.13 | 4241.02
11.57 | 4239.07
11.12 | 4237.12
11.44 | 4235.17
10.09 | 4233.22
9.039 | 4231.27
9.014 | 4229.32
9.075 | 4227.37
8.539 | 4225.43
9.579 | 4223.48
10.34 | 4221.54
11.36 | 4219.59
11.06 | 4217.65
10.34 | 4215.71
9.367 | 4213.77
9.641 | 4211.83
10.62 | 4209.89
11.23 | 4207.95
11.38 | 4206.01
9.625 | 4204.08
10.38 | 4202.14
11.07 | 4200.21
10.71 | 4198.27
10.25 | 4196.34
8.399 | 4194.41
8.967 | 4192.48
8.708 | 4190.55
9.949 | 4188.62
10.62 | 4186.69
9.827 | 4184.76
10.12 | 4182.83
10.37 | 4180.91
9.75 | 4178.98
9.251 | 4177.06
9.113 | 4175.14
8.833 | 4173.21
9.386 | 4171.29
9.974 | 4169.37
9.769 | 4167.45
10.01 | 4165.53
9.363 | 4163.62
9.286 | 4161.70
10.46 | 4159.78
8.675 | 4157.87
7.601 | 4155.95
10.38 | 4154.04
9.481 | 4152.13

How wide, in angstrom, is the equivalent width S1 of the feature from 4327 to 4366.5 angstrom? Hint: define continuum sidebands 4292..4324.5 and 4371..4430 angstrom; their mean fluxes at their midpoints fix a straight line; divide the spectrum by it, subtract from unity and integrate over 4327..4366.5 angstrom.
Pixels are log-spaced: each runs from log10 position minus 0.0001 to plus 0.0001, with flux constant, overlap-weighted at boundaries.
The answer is -4.2 angstrom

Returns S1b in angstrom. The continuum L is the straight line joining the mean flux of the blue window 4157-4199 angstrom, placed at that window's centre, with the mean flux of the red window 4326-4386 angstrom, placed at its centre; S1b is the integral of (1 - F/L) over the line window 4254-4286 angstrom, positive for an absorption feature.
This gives 0.63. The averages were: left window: 9.62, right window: 11.5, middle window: 10.4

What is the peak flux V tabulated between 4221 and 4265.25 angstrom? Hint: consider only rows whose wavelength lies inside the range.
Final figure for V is 12.69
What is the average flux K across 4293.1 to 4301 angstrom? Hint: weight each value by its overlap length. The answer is 9.63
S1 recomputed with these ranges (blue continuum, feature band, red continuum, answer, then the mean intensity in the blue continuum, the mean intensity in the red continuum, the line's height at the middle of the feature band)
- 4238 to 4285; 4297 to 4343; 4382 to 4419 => 3.4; 10.7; 11.2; 11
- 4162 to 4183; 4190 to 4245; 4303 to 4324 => -3.3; 9.6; 9.71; 9.64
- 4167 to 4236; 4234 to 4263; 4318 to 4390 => -2.3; 9.92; 11.5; 10.4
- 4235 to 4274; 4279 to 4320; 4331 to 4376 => 6.7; 10.9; 11.8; 11.3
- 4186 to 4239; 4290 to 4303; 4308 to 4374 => 1.8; 10.1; 11.3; 10.9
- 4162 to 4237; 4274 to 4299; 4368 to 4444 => 2.2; 9.92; 11.9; 10.7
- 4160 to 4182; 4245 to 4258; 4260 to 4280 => -0.6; 9.59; 10.5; 10.3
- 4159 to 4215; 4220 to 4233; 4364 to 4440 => 1.1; 9.88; 11.9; 10.2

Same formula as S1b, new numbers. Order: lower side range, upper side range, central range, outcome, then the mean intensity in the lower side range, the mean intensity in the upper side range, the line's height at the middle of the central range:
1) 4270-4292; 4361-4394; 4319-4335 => -0.9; 9.71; 11.7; 10.7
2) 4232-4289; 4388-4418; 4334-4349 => -0.2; 10.6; 11.4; 11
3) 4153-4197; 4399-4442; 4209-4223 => -0.5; 9.52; 12.2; 9.97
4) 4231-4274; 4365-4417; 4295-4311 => 3.7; 10.8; 11.4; 11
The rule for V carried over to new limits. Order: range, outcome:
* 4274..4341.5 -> 12.72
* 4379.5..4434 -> 13.03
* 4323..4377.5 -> 13.93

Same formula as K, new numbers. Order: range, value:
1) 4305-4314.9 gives 8.77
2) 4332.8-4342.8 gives 11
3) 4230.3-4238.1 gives 10.4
